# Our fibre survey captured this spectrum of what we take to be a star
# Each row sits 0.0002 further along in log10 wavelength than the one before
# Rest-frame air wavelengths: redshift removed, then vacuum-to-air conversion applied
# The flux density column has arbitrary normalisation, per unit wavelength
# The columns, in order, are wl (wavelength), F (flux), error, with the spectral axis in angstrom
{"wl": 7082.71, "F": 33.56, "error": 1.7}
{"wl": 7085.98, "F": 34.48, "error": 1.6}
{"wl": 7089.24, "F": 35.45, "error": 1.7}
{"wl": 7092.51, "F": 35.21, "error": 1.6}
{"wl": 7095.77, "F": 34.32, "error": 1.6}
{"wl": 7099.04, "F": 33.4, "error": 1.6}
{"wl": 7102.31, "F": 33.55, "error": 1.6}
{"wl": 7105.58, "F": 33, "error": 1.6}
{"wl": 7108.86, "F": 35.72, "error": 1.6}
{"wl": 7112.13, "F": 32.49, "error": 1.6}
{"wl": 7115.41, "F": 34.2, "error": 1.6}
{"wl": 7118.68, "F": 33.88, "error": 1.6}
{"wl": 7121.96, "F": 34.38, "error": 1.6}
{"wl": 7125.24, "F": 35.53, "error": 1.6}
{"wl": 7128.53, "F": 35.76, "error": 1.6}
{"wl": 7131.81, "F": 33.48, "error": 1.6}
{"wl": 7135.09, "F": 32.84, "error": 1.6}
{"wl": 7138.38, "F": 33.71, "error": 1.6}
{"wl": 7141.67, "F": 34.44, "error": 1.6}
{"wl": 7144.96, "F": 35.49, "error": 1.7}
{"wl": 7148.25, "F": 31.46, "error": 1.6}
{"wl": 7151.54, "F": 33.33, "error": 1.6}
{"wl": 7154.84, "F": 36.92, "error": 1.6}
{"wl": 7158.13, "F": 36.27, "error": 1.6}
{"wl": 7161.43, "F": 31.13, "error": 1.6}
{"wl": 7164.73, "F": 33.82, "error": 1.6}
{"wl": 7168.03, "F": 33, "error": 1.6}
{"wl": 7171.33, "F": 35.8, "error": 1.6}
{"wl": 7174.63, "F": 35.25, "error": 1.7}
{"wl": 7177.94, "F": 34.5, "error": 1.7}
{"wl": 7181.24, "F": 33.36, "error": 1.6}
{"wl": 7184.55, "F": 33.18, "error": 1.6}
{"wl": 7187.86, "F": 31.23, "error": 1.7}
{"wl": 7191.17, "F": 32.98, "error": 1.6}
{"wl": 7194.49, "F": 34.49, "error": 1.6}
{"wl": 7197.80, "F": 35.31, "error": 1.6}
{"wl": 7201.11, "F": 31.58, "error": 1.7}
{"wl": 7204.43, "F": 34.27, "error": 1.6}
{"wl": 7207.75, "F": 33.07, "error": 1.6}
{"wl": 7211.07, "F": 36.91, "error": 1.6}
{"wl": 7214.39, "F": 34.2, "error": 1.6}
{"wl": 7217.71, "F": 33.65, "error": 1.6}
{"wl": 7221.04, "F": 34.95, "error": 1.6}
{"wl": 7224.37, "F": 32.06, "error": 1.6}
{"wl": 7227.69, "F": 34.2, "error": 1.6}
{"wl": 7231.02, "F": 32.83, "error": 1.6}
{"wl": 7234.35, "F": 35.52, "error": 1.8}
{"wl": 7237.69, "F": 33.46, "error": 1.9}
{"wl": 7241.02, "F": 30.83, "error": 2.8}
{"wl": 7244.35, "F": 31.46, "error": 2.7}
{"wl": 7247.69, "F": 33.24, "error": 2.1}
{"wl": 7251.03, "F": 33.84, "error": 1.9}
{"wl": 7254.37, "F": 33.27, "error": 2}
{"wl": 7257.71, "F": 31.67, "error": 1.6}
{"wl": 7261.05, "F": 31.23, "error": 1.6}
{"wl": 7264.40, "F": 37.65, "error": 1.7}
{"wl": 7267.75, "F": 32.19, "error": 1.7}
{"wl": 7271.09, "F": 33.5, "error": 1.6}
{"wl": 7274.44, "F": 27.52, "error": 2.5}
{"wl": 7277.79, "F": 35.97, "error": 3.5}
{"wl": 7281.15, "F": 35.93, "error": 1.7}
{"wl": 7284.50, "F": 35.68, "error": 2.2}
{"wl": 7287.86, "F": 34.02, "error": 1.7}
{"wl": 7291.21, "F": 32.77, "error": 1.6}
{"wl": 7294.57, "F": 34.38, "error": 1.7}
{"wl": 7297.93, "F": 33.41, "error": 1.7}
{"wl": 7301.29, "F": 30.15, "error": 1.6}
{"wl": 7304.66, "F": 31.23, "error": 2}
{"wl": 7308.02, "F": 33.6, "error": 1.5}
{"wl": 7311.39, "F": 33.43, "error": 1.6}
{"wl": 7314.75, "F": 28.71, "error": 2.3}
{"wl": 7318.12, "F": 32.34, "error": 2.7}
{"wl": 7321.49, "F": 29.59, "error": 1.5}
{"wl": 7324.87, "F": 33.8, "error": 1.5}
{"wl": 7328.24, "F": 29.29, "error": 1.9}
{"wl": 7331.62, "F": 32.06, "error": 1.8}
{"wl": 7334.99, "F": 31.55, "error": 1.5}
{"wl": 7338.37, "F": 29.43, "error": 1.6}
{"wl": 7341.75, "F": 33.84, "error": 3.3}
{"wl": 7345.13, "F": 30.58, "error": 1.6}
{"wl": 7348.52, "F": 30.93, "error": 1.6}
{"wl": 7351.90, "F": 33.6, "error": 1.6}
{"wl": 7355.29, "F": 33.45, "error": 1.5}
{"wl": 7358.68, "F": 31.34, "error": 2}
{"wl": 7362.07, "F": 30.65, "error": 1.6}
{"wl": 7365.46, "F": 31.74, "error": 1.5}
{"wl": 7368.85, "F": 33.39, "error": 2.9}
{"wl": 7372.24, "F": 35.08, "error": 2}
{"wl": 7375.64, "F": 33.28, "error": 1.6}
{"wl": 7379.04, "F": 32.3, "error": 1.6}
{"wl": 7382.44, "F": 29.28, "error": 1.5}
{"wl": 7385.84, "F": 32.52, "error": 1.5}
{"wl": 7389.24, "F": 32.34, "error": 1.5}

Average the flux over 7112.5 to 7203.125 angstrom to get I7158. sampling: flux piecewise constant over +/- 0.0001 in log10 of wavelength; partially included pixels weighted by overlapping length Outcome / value 34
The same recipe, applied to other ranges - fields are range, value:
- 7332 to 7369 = 31.8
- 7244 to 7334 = 32.7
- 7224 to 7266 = 33.2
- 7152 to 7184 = 34.4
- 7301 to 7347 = 31.4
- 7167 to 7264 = 33.6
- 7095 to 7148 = 34.1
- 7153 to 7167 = 34.4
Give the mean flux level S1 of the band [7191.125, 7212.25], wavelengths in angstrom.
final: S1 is 34.1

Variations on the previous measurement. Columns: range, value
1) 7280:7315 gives 33.2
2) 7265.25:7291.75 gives 33.6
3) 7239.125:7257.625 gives 32.5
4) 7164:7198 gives 33.8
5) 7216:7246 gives 33.2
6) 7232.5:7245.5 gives 32.9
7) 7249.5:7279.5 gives 33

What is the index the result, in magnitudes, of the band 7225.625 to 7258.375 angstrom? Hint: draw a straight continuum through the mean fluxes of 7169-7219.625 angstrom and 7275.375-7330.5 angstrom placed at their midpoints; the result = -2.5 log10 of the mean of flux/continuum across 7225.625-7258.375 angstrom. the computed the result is 0.01 mag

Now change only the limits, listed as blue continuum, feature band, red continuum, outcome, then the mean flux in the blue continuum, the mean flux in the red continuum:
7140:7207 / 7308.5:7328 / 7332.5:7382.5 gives 0.033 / 33.9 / 32.1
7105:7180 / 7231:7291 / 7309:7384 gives -0.017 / 34.2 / 31.8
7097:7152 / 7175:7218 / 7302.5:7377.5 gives -0.017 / 33.9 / 31.9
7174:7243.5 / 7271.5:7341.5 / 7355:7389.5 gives 0.018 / 33.7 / 32.3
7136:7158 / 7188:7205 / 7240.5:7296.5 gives 0.014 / 34.3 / 33.3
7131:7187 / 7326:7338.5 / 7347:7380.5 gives 0.065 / 34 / 32.6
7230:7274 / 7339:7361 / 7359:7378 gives 0.022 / 33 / 32.7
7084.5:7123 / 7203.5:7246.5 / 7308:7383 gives -0.020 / 34.2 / 31.9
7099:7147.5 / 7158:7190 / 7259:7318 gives 0.004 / 34.1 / 33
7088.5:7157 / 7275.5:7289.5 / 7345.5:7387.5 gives -0.068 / 34.2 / 32.2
